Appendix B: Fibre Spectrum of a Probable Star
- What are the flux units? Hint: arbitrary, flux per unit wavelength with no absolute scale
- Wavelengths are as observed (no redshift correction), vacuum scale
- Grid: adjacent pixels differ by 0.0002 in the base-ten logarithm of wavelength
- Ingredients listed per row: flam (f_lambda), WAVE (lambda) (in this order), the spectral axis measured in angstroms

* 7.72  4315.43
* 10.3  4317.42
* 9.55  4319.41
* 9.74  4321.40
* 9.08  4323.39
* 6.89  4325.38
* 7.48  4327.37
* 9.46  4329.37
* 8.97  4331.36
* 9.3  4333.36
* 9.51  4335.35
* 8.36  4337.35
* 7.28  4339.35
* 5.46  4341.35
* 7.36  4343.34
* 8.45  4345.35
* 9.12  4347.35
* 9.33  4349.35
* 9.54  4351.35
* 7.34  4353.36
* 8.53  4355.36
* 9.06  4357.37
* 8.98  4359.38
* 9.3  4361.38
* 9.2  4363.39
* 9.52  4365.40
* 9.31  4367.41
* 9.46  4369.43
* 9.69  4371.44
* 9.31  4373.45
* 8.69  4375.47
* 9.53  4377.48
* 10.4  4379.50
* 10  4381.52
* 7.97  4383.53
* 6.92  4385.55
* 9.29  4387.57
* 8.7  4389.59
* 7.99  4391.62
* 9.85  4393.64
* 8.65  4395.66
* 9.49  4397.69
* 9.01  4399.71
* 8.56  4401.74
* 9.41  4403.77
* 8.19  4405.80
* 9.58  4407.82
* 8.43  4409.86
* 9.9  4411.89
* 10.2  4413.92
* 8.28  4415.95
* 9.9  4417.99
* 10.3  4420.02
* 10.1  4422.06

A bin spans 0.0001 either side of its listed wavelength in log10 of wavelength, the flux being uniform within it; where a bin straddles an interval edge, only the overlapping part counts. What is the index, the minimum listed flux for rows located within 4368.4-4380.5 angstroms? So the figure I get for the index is 8.69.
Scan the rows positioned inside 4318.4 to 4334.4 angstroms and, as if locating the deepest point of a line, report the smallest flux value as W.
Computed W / 6.89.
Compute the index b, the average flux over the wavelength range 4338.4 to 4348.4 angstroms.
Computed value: 7.55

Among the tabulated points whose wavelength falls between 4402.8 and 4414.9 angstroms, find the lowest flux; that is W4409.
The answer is 8.19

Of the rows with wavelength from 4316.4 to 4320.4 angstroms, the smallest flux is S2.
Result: 9.55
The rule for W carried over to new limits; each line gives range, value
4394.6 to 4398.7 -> 8.65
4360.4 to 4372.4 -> 9.2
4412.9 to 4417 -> 8.28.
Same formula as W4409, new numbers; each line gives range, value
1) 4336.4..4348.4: 5.46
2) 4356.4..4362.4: 8.98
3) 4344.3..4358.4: 7.34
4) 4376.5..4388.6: 6.92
